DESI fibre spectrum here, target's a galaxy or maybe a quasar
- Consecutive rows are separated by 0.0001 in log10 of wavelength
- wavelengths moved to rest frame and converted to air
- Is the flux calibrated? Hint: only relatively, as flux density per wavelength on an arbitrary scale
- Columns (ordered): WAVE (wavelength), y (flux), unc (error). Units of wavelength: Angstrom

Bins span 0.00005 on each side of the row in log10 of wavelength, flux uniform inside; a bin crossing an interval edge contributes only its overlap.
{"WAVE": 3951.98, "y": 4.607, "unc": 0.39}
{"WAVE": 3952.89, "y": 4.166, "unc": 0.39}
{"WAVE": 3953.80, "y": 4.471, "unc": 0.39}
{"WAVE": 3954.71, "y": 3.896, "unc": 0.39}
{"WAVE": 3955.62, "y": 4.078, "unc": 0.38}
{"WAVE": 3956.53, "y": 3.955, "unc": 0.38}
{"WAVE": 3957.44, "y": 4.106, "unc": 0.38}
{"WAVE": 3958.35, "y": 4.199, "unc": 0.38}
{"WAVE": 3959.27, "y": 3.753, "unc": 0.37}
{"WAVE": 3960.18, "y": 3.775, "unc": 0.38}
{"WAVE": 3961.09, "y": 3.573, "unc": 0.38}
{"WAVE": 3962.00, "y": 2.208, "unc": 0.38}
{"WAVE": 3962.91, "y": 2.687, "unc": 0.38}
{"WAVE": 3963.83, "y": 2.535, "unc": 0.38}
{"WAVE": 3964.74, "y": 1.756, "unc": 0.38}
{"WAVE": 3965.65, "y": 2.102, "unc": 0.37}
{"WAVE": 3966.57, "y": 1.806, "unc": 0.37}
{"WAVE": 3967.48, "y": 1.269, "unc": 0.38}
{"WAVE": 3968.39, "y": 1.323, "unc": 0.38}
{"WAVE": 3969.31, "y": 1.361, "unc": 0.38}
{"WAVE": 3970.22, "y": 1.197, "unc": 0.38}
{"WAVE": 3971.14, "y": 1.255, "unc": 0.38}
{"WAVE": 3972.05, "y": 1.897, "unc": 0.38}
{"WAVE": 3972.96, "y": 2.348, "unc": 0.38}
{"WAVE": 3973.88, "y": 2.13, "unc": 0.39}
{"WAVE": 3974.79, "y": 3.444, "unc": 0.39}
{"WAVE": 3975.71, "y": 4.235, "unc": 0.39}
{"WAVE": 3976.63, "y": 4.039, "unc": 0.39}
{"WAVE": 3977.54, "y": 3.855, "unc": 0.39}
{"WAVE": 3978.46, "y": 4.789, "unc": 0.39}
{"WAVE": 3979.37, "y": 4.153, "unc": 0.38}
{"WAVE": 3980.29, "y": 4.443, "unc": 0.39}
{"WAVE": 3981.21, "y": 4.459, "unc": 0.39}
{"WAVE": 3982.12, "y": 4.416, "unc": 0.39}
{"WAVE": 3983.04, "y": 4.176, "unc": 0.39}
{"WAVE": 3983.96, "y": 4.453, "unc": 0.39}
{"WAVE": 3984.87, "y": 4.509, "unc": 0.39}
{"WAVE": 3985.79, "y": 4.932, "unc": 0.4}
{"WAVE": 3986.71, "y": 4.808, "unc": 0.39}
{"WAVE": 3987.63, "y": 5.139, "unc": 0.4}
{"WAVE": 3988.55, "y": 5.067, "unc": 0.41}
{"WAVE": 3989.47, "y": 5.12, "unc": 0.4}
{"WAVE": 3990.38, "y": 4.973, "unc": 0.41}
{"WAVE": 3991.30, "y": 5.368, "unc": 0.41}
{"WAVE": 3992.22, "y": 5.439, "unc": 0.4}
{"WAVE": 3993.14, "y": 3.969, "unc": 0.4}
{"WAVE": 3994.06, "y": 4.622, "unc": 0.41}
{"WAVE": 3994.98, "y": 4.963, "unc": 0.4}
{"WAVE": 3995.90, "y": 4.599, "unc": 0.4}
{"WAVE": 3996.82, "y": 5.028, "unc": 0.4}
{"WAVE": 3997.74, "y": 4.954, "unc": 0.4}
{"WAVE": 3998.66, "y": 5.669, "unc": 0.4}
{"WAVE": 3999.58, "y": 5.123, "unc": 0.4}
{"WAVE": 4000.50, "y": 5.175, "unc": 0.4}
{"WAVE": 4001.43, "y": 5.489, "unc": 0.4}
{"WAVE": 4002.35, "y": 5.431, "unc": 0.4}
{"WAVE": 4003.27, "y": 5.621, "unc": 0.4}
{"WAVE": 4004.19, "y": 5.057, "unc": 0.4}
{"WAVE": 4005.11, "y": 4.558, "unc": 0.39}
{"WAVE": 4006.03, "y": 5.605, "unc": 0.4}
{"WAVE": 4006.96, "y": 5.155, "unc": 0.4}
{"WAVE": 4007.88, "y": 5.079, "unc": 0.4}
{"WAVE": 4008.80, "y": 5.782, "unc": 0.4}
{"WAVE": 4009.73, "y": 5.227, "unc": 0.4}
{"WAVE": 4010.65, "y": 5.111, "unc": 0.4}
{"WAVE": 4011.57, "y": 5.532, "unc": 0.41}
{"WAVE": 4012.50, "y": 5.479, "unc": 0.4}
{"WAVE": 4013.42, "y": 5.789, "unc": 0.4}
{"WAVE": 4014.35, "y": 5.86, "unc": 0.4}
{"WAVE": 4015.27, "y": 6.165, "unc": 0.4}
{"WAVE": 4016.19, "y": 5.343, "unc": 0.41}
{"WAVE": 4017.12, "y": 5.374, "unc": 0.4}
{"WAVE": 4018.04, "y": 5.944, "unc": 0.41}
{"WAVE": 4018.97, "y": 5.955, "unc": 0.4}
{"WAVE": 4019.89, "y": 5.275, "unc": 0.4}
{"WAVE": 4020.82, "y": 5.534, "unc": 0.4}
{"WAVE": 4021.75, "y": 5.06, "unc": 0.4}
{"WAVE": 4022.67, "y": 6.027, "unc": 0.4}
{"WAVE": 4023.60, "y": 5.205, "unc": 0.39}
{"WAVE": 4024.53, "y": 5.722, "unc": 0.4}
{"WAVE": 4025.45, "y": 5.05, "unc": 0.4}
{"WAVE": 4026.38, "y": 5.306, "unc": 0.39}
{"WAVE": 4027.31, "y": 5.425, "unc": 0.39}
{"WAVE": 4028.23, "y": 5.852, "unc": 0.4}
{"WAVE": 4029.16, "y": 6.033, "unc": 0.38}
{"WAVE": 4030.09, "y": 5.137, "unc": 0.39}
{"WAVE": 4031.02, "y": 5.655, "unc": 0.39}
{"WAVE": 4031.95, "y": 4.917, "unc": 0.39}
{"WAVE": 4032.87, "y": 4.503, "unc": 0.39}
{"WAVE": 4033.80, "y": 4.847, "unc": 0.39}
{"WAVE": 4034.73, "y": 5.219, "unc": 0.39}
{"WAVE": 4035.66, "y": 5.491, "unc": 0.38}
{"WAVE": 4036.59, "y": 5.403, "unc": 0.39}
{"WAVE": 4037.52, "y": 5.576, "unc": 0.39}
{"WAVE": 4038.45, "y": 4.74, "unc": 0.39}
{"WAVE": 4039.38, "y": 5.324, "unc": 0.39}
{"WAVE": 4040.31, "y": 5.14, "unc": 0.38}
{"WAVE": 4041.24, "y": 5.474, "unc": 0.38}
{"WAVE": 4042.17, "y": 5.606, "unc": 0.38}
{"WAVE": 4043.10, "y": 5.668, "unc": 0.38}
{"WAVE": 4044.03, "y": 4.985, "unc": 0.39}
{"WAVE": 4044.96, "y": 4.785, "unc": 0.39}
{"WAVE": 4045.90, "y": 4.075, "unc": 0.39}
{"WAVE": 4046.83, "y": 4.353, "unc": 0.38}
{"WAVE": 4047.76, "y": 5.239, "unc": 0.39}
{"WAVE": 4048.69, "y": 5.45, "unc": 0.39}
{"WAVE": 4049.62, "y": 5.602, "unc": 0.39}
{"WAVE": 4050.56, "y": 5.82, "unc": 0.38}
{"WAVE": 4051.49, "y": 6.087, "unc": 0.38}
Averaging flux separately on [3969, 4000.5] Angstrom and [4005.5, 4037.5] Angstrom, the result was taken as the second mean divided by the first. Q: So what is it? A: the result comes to 1.30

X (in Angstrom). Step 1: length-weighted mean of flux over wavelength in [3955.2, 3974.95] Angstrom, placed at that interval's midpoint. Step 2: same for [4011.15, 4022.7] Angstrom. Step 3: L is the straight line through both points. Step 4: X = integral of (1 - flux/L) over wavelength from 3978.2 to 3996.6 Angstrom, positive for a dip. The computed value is -4.1 Angstrom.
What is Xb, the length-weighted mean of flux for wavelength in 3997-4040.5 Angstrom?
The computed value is 5.38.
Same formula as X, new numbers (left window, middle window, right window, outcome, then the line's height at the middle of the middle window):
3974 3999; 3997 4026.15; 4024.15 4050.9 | -2.95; 4.93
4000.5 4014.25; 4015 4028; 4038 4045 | -0.52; 5.31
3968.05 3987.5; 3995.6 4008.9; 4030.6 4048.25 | -3.51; 4.13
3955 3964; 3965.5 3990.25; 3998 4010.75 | 4.93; 4.25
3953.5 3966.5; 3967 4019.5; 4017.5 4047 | -3.04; 4.22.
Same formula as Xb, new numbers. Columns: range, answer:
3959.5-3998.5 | 3.67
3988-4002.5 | 5.05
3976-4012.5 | 4.92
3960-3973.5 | 2.04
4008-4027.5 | 5.52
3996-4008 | 5.21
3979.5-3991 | 4.7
